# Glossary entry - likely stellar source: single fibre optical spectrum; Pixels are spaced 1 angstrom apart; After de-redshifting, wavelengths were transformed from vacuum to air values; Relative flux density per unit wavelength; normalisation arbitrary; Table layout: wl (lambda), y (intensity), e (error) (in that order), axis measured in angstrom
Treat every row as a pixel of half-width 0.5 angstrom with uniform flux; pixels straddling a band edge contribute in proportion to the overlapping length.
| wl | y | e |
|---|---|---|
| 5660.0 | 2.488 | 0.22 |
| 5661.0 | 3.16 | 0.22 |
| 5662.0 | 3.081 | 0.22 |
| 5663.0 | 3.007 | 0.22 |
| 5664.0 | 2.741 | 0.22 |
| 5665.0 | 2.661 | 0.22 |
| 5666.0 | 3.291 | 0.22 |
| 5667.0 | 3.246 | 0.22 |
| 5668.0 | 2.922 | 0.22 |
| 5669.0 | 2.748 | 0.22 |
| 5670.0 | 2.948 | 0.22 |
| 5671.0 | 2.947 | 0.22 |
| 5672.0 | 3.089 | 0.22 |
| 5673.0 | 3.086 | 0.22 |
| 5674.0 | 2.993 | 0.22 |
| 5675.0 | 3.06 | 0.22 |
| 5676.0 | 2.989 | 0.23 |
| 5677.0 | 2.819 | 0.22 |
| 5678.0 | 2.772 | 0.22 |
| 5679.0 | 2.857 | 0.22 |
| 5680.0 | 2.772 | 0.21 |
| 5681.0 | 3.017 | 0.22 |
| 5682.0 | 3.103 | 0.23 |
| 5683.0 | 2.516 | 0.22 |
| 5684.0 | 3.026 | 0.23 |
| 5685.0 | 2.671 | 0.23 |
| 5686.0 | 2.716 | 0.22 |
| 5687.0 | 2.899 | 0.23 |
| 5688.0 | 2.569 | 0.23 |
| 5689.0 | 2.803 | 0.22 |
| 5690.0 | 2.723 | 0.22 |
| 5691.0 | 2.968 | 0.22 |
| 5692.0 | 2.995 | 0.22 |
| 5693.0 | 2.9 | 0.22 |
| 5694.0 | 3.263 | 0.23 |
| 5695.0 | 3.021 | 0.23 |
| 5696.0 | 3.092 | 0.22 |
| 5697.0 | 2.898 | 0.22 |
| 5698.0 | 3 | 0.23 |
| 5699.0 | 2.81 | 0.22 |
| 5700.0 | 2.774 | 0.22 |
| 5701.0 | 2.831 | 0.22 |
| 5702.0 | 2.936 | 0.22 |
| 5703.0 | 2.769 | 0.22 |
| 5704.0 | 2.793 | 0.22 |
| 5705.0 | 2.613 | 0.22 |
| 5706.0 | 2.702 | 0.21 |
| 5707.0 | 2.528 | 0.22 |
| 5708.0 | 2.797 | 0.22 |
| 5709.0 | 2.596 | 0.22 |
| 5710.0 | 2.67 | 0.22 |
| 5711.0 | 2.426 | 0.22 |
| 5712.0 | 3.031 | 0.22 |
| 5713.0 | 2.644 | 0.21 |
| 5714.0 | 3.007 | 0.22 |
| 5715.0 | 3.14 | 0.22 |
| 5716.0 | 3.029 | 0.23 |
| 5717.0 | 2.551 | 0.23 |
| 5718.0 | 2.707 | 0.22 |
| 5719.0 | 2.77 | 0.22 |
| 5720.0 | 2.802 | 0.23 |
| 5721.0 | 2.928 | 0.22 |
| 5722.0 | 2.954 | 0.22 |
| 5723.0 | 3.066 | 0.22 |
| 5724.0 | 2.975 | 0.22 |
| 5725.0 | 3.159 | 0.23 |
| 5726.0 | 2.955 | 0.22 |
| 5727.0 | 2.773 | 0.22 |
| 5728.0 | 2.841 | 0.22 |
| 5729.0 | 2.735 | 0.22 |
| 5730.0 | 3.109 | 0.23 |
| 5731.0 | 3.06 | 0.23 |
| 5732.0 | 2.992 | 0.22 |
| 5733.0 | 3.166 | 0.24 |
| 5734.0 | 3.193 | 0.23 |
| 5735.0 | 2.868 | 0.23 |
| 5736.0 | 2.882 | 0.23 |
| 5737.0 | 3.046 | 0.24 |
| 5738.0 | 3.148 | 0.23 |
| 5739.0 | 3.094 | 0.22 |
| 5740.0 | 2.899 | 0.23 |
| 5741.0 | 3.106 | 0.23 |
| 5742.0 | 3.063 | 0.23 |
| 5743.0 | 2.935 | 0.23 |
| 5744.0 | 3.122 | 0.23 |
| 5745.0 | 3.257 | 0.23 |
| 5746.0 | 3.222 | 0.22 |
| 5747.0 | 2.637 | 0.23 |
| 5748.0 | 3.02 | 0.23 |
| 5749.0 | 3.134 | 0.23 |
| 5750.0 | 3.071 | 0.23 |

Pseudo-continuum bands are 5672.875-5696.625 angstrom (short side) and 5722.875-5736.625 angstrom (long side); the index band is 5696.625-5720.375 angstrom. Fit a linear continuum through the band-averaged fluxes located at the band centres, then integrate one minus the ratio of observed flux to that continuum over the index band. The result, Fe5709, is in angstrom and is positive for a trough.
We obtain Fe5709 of 1.28 angstrom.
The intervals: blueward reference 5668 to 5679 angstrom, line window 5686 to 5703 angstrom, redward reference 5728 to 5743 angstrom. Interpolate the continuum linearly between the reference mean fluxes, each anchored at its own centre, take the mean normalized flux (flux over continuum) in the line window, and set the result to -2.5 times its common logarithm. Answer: 0.03 mag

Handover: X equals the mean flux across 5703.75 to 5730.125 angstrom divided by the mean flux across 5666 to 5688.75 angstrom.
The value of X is 0.97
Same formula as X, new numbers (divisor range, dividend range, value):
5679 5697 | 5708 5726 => 0.99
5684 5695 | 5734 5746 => 1.06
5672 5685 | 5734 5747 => 1.04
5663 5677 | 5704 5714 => 0.90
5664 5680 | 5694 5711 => 0.95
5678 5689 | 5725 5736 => 1.06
